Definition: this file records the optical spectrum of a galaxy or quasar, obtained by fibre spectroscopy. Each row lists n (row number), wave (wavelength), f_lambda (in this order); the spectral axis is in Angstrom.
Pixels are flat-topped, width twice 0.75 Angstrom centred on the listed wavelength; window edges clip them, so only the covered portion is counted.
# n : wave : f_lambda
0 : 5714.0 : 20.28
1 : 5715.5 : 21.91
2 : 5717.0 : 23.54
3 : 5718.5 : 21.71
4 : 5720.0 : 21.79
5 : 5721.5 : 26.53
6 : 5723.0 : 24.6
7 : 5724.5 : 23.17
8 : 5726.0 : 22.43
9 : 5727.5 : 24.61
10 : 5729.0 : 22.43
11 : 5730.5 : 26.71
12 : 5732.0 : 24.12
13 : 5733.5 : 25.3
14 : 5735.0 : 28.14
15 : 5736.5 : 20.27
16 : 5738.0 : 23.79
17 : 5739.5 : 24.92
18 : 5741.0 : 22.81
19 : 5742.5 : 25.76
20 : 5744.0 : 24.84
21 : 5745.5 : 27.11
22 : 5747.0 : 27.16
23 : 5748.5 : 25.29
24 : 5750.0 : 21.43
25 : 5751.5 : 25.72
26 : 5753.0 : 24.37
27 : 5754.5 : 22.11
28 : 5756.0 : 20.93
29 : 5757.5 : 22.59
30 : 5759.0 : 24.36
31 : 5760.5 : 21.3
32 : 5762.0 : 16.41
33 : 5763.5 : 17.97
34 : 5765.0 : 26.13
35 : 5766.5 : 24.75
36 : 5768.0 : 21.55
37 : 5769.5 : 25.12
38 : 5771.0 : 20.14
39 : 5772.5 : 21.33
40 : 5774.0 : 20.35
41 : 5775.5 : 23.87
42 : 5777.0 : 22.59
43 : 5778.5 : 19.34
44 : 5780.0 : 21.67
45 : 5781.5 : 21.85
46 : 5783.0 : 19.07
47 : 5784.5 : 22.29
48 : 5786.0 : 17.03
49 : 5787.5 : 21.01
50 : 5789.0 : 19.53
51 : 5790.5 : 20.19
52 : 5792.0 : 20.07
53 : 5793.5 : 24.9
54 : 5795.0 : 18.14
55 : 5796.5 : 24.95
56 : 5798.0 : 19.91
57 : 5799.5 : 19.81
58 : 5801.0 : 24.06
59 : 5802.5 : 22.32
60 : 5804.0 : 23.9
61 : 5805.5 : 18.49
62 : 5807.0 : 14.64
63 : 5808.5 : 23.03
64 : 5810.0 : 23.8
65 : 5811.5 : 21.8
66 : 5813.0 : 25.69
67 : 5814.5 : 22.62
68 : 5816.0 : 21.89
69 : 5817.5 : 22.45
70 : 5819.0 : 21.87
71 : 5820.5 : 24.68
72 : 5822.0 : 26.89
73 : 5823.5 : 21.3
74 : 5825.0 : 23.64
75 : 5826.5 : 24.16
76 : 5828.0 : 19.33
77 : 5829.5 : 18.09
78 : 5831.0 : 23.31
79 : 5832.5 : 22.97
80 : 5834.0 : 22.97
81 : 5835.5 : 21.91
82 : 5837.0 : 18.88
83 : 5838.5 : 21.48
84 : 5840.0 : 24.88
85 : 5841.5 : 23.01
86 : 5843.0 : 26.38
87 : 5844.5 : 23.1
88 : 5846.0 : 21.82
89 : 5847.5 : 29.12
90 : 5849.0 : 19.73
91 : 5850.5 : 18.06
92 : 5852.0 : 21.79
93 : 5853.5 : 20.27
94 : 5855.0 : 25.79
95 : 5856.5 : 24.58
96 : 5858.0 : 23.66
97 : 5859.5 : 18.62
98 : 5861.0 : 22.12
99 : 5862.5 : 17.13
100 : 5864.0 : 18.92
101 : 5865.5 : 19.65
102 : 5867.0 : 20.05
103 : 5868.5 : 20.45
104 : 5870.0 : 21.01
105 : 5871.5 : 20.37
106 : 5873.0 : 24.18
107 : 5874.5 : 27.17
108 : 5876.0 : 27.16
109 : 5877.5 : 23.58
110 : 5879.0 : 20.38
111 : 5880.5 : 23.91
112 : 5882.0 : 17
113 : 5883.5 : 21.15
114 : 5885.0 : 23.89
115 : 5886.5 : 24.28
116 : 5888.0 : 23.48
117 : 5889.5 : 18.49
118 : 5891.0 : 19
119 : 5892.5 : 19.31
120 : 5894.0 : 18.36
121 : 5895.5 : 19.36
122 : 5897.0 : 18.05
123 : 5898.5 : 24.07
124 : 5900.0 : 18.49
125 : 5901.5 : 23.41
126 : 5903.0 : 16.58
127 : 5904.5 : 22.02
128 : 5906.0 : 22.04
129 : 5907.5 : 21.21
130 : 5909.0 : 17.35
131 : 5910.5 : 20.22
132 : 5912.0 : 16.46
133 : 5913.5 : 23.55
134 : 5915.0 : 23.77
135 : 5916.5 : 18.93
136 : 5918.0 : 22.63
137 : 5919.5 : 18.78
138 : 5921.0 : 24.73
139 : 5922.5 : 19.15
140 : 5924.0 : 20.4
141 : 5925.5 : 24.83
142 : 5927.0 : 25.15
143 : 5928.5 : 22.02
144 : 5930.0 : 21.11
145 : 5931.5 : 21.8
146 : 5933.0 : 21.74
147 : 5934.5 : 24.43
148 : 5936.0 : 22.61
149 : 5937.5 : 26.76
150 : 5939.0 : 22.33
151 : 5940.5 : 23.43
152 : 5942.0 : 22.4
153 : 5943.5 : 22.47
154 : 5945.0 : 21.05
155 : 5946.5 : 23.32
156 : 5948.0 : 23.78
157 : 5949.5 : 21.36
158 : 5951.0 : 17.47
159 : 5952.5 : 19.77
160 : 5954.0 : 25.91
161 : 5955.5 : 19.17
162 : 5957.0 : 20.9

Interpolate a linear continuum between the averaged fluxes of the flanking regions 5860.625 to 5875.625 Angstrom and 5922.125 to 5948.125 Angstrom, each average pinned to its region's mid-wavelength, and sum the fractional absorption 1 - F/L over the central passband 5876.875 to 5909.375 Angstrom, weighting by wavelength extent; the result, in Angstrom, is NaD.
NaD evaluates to 1.6 Angstrom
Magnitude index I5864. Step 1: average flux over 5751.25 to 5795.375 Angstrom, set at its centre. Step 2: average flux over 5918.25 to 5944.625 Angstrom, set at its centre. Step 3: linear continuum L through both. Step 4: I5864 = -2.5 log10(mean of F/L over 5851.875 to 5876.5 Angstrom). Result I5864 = 0.01 mag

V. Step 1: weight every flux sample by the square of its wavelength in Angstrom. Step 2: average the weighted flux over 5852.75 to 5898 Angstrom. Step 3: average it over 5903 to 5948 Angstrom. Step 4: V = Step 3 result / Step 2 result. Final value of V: 1.0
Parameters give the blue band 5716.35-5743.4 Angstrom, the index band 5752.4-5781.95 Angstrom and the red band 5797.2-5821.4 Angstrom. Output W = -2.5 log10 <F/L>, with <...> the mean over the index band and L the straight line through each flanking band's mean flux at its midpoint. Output 0.055 mag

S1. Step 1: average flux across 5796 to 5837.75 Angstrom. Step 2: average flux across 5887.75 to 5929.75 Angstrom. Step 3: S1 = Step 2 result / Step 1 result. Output 0.94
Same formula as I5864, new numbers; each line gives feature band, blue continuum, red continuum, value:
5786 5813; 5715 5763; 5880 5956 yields 0.083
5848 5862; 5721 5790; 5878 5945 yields 0.013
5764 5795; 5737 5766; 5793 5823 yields 0.065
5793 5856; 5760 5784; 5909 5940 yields -0.034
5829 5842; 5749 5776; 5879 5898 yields -0.036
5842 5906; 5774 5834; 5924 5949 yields 0.039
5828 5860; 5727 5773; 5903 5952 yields 0.011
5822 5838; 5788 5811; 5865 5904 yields -0.034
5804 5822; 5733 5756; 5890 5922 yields 0.026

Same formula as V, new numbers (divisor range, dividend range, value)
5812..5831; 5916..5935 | 1.00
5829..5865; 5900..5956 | 1.01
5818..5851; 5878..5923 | 0.93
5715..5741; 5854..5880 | 0.97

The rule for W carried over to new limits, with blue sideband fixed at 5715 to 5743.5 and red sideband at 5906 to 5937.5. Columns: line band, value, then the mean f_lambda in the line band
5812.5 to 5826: -0.02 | 23.4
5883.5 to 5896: 0.06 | 20.8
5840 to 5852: -0.02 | 23.1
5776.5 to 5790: 0.14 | 20.4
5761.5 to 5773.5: 0.08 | 21.8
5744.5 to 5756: -0.04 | 24.5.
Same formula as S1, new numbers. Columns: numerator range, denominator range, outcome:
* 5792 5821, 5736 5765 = 0.95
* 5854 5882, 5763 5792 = 1.03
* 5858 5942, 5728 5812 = 0.96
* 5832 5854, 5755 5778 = 1.02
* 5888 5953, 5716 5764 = 0.90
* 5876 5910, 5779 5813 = 0.99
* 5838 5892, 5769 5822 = 1.02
